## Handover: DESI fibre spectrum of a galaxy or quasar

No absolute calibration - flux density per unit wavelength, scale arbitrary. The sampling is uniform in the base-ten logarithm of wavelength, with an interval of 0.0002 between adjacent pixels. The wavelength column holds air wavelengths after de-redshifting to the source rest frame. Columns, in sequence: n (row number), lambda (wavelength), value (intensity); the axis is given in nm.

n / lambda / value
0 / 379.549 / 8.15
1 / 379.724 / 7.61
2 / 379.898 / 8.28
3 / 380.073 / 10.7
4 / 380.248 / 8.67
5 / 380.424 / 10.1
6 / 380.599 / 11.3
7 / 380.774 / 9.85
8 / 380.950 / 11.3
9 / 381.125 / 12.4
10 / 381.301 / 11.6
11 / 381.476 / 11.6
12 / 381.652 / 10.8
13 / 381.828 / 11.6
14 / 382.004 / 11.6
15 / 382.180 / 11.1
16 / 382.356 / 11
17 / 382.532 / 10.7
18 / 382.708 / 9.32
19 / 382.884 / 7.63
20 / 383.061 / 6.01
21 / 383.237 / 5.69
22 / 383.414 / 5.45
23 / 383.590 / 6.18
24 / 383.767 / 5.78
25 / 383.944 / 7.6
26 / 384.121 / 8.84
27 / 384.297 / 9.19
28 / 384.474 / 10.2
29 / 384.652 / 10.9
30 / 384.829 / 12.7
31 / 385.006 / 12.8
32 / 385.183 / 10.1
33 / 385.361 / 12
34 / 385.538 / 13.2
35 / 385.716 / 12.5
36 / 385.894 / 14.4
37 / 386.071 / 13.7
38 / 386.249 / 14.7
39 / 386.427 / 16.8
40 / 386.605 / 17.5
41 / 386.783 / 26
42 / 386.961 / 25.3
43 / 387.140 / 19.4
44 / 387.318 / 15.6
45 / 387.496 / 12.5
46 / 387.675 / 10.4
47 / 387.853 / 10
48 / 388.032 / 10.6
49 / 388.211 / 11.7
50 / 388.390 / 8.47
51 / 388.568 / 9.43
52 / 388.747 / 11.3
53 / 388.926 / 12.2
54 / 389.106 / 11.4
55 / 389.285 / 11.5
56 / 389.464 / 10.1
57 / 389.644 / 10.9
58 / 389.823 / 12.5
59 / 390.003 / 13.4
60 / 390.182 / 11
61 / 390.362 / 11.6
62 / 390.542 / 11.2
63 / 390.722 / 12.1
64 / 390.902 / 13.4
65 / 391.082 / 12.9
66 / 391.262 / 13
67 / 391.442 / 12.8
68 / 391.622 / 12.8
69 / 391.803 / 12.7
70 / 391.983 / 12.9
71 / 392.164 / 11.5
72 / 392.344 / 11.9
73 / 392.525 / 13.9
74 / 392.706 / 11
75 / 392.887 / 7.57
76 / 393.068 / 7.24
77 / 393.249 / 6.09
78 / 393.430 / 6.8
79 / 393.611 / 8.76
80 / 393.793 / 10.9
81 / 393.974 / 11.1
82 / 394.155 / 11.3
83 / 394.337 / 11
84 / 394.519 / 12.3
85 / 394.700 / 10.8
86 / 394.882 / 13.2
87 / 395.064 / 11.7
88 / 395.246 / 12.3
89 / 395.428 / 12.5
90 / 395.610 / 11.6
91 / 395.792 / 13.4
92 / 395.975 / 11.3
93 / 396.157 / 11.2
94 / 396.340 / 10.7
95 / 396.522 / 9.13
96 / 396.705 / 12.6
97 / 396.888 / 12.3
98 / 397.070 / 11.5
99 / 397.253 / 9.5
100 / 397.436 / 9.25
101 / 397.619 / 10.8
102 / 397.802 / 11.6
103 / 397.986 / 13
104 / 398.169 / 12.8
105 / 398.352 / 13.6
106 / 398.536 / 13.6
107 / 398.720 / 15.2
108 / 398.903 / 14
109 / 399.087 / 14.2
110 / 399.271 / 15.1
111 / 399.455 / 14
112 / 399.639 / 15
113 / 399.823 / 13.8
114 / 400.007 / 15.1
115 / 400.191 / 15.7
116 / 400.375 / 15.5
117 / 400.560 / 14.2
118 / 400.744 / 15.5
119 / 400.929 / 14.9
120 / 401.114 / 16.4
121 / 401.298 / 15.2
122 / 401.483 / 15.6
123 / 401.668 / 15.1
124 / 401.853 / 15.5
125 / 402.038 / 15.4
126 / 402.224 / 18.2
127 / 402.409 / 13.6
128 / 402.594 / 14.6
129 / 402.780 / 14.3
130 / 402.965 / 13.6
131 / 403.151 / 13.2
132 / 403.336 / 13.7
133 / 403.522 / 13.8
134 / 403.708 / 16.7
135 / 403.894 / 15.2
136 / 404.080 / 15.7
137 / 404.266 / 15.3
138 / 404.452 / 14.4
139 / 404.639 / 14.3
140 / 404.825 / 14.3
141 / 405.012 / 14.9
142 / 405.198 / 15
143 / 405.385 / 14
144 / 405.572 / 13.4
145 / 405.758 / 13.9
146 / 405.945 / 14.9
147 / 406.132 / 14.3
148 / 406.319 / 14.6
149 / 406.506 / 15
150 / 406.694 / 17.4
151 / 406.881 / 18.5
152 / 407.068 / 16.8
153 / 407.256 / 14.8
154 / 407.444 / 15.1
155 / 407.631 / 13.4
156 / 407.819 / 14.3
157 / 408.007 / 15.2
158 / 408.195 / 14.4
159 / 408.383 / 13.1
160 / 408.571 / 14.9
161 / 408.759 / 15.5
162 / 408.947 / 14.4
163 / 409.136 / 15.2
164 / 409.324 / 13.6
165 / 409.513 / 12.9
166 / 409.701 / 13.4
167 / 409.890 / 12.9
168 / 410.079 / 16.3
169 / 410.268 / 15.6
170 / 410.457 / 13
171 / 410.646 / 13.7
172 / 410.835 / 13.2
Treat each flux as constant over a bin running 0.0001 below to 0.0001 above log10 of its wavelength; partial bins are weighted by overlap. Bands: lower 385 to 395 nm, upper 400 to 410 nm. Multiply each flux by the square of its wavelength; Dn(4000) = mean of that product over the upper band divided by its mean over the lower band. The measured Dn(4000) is 1.30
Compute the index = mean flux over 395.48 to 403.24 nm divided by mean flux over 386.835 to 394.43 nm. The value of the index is 1.2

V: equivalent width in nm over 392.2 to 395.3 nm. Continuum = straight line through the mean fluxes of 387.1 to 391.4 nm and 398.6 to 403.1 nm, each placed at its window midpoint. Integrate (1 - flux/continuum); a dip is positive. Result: 0.62 nm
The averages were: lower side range 11.9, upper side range 15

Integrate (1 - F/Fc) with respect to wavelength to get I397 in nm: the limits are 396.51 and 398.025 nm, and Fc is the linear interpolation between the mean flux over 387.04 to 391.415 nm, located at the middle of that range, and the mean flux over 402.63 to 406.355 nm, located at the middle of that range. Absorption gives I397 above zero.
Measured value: 0.249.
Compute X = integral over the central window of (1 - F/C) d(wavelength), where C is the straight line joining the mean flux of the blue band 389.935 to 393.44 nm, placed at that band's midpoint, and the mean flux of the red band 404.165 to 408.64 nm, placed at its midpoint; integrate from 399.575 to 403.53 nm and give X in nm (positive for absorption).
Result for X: -0.36 nm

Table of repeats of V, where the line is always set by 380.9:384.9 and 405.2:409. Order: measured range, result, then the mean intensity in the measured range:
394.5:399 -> 0.215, 12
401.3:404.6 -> -0.227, 14.9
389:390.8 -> -0.083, 11.6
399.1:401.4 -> -0.281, 15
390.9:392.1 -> -0.152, 12.9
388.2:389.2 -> 0.011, 10.7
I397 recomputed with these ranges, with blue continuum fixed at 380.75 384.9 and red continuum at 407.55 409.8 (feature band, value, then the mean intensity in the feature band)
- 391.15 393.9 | 0.140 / 10.7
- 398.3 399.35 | -0.159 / 14.3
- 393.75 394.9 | 0.017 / 11.4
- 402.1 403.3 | -0.133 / 14.6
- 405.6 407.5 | -0.227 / 15.5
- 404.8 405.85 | -0.051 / 14.2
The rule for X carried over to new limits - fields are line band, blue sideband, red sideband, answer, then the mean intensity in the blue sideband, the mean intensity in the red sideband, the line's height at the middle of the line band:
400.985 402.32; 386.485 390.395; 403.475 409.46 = -0.13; 13.4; 14.9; 14.5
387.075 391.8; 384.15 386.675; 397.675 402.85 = 0.46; 12.8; 14.6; 13.3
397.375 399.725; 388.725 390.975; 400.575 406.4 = 0.07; 11.7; 14.8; 13.7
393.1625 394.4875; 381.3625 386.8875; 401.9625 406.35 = 0.34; 11.3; 14.6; 12.9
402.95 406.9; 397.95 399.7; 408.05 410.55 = -0.17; 14.1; 14.3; 14.2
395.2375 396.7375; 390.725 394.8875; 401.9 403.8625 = 0.08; 11.1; 14.7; 12.3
